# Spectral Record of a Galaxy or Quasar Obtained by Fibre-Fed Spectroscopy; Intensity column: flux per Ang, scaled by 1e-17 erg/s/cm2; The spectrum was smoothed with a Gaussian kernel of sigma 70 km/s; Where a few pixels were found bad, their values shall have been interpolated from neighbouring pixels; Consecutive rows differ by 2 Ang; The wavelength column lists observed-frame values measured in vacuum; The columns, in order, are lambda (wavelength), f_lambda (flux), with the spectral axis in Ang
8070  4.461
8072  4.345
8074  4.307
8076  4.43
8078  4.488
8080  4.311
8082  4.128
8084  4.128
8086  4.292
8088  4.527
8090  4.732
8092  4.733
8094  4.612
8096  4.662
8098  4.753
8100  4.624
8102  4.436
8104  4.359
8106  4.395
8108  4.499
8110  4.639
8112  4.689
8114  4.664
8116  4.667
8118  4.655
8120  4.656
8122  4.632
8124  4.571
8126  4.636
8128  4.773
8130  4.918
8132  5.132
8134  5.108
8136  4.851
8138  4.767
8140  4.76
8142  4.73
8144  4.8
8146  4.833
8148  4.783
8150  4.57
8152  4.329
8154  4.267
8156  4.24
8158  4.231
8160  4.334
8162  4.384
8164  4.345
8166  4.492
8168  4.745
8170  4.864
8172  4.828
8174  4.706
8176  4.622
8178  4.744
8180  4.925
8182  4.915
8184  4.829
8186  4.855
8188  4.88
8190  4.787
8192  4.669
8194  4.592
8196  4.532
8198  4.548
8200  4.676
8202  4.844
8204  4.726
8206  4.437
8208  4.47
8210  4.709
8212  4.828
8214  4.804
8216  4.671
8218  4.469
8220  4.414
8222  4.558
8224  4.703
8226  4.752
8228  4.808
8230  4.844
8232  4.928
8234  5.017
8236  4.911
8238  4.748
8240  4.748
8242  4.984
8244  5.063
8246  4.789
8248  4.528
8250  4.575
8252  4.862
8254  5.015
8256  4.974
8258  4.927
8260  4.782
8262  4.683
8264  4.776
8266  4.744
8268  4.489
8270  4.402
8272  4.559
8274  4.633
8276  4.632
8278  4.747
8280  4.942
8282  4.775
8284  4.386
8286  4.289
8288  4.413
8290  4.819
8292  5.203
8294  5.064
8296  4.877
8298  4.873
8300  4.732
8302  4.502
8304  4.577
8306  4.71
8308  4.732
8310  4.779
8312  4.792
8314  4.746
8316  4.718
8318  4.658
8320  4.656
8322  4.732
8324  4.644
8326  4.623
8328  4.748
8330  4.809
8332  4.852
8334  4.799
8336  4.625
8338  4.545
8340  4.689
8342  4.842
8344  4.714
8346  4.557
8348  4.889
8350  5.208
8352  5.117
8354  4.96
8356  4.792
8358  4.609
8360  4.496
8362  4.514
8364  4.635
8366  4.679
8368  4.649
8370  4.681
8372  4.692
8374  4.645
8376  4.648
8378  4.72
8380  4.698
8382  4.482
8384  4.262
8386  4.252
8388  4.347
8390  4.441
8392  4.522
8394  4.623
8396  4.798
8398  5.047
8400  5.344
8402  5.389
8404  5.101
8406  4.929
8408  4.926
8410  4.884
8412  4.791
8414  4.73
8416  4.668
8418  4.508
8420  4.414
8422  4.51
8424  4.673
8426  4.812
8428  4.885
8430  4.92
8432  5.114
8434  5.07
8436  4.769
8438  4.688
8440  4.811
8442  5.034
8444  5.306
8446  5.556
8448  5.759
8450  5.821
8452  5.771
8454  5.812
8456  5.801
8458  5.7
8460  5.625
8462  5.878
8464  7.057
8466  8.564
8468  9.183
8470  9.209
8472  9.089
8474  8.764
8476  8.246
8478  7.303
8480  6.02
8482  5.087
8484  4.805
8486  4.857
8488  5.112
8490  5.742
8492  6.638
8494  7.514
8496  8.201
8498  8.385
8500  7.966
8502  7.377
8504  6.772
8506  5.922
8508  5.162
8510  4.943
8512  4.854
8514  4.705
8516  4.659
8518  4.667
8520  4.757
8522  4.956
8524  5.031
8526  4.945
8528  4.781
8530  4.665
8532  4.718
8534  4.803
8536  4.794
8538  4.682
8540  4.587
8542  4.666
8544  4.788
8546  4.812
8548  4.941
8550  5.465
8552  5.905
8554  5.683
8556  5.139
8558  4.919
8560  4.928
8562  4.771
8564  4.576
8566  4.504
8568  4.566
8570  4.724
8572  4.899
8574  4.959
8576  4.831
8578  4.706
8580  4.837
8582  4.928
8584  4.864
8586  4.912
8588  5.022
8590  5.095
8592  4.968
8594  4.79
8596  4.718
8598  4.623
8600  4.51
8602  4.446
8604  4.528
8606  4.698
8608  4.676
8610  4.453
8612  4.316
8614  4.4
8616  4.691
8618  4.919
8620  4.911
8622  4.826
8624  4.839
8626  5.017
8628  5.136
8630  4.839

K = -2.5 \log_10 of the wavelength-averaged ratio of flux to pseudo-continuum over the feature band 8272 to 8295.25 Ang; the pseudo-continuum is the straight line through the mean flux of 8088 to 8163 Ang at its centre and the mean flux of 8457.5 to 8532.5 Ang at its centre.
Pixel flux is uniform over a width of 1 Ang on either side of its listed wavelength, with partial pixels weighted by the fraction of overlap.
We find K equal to 0.134 mag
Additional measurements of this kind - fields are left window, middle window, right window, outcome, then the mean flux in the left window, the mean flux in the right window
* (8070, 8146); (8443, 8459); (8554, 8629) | -0.20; 4.61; 4.79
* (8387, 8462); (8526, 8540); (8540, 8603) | 0.04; 5.04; 4.88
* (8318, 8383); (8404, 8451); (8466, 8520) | 0.16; 4.72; 6.59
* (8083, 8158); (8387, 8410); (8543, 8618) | -0.03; 4.63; 4.83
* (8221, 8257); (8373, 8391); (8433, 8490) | 0.26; 4.82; 6.23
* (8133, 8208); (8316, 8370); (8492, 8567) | 0.06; 4.66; 5.39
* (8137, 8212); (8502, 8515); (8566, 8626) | -0.17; 4.64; 4.75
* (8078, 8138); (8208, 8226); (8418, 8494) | 0.09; 4.61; 5.96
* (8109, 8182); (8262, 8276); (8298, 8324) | 0.02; 4.67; 4.7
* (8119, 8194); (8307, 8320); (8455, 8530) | 0.15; 4.69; 6.31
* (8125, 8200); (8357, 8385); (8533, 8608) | 0.04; 4.68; 4.85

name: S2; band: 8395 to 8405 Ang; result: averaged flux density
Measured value 5.14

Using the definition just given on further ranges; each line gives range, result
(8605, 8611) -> 4.61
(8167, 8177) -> 4.75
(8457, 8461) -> 5.66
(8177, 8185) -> 4.85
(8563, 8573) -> 4.65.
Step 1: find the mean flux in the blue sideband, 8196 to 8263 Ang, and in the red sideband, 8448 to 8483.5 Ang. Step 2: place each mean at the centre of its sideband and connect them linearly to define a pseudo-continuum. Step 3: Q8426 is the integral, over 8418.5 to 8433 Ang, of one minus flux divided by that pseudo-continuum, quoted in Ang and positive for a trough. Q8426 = 4.0 Ang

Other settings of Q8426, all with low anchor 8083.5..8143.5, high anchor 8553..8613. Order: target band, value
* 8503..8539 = -1.7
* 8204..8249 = -0.4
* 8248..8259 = -0.3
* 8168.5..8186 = -0.5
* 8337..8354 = -0.4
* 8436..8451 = -1.6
